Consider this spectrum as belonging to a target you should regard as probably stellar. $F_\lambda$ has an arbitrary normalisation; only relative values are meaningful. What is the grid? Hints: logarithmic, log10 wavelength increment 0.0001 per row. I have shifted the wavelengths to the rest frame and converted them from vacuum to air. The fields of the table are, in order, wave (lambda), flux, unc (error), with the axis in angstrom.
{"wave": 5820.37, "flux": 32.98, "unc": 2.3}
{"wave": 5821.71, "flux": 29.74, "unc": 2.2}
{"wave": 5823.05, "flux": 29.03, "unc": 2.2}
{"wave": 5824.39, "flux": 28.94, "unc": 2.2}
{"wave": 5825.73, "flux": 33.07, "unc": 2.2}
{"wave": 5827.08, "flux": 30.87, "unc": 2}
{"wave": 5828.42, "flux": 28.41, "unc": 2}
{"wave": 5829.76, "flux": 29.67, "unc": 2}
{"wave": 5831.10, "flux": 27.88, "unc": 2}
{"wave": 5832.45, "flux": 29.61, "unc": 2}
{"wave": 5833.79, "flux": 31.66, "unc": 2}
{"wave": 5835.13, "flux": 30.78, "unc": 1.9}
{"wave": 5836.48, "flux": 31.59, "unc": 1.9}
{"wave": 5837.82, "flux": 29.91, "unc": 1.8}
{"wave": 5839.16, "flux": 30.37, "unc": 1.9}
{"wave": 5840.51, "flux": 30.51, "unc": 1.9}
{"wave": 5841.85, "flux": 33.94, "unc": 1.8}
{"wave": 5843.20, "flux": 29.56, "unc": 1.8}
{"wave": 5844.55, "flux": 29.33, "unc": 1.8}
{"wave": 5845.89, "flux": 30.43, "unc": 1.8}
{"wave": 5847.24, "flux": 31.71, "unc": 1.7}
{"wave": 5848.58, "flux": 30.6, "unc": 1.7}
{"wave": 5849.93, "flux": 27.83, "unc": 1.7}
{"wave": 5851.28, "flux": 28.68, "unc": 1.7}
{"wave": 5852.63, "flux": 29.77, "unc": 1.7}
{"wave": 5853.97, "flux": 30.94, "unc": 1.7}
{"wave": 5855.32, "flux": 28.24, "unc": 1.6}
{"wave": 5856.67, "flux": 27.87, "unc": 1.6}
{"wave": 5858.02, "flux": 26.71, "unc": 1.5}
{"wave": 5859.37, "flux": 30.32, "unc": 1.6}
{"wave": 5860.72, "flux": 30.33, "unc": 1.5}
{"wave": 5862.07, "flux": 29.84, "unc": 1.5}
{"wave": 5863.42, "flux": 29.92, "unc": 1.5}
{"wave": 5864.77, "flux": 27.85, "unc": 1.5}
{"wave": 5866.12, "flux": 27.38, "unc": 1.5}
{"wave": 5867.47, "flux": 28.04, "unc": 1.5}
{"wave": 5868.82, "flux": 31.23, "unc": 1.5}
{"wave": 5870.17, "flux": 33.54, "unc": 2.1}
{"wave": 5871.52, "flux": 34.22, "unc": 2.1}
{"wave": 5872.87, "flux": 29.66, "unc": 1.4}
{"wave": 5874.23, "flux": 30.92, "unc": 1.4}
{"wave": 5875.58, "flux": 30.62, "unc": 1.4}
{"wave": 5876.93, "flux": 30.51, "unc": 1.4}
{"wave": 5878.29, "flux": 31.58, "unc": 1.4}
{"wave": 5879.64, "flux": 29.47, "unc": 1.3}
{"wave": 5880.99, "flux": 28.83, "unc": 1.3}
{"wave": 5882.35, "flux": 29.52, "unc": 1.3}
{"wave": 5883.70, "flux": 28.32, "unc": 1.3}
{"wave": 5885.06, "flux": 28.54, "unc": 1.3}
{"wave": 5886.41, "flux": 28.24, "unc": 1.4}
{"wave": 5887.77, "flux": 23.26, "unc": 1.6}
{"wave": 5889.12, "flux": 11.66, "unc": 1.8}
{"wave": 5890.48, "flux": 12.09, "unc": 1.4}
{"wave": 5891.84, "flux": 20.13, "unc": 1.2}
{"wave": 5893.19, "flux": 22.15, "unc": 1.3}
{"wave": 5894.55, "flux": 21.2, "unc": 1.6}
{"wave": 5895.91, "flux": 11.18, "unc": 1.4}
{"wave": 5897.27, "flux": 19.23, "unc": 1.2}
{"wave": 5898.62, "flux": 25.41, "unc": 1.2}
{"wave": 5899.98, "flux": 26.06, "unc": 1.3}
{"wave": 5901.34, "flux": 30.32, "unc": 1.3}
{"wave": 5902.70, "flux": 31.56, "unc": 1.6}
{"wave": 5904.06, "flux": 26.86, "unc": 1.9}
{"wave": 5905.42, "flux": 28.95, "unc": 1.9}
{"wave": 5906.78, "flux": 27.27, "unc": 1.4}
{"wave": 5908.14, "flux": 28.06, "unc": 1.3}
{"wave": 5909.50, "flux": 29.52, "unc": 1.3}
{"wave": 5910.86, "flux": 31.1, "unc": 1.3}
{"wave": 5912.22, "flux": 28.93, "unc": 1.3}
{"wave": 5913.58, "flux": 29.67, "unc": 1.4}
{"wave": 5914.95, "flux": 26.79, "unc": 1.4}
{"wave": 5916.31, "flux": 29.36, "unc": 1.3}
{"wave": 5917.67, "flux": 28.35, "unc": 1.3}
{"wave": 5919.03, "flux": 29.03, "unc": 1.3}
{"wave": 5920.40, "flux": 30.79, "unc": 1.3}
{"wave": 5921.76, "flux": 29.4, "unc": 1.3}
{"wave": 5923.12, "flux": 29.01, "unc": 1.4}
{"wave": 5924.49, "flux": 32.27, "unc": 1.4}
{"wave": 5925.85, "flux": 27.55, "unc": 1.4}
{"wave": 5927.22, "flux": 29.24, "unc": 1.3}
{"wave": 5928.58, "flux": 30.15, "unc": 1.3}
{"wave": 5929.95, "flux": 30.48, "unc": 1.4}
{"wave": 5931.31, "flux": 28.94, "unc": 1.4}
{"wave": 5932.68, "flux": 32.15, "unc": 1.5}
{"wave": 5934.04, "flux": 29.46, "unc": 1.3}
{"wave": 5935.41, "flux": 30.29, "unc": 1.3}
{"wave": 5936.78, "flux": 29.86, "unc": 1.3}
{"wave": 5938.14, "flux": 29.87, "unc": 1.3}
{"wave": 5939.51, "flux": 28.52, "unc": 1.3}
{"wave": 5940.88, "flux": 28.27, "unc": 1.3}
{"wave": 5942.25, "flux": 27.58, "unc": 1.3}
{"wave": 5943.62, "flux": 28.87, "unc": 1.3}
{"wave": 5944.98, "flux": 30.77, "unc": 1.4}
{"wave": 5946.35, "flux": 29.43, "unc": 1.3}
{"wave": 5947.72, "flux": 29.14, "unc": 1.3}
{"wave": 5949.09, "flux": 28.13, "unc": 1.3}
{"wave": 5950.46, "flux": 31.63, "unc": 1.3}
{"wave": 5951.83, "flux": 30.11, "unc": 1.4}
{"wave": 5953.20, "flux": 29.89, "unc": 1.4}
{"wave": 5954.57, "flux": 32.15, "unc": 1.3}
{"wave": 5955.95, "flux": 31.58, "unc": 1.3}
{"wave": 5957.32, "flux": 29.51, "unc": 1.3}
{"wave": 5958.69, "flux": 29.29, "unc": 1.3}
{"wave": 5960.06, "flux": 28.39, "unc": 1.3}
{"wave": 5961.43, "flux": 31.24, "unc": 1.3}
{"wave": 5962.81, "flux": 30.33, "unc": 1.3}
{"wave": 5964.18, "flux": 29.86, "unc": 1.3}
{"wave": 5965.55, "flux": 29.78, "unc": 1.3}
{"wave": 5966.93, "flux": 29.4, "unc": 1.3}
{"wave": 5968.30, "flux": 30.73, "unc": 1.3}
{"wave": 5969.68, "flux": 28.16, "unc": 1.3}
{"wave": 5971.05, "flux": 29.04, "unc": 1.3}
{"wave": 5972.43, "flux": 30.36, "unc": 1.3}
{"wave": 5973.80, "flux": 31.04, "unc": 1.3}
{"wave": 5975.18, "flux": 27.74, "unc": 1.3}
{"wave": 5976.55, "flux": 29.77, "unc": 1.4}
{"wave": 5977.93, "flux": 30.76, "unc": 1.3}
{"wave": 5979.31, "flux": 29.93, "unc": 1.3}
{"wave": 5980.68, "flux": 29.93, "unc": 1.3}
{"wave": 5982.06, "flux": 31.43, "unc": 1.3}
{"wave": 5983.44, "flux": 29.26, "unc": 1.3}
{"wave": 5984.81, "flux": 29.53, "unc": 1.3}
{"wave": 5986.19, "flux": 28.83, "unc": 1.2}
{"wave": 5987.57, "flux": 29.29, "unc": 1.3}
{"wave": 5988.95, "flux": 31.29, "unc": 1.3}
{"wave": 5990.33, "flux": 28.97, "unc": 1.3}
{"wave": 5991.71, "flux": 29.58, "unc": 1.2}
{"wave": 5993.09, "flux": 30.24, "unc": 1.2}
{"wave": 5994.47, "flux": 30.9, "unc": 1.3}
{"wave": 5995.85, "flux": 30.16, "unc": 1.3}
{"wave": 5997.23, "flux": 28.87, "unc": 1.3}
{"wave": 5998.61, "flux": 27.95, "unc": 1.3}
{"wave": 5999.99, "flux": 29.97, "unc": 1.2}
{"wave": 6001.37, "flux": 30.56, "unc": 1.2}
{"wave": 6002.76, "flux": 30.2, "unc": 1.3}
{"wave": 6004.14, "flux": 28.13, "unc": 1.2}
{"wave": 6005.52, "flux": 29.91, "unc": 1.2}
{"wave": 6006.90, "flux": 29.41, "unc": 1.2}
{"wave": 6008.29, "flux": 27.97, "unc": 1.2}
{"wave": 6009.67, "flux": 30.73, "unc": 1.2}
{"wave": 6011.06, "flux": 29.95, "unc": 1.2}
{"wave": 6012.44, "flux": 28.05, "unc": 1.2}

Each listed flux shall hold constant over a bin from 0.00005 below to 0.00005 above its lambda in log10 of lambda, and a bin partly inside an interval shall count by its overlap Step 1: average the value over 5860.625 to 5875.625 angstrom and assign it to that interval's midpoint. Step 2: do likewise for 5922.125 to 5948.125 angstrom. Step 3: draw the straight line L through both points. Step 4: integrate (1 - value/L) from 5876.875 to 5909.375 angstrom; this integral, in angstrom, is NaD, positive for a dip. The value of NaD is 5.5 angstrom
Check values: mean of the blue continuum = 30.3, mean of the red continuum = 29.6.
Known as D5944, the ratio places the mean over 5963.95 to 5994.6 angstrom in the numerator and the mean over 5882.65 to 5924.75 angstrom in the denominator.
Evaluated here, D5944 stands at 1.15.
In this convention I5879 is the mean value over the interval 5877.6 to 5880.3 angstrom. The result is 30.5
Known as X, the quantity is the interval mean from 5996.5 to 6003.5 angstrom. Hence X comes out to 29.5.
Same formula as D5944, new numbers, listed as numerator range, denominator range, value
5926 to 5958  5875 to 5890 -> 1.10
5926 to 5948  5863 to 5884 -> 0.98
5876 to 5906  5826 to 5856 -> 0.82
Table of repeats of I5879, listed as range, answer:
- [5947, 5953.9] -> 29.8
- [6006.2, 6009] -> 28.7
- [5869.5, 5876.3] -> 31.8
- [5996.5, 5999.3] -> 28.5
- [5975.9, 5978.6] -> 30.2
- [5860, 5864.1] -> 30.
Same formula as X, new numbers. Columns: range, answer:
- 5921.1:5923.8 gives 29.2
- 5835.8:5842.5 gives 31.3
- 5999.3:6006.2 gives 29.8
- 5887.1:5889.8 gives 17.5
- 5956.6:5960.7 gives 29.1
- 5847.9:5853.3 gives 29.2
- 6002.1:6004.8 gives 29.2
